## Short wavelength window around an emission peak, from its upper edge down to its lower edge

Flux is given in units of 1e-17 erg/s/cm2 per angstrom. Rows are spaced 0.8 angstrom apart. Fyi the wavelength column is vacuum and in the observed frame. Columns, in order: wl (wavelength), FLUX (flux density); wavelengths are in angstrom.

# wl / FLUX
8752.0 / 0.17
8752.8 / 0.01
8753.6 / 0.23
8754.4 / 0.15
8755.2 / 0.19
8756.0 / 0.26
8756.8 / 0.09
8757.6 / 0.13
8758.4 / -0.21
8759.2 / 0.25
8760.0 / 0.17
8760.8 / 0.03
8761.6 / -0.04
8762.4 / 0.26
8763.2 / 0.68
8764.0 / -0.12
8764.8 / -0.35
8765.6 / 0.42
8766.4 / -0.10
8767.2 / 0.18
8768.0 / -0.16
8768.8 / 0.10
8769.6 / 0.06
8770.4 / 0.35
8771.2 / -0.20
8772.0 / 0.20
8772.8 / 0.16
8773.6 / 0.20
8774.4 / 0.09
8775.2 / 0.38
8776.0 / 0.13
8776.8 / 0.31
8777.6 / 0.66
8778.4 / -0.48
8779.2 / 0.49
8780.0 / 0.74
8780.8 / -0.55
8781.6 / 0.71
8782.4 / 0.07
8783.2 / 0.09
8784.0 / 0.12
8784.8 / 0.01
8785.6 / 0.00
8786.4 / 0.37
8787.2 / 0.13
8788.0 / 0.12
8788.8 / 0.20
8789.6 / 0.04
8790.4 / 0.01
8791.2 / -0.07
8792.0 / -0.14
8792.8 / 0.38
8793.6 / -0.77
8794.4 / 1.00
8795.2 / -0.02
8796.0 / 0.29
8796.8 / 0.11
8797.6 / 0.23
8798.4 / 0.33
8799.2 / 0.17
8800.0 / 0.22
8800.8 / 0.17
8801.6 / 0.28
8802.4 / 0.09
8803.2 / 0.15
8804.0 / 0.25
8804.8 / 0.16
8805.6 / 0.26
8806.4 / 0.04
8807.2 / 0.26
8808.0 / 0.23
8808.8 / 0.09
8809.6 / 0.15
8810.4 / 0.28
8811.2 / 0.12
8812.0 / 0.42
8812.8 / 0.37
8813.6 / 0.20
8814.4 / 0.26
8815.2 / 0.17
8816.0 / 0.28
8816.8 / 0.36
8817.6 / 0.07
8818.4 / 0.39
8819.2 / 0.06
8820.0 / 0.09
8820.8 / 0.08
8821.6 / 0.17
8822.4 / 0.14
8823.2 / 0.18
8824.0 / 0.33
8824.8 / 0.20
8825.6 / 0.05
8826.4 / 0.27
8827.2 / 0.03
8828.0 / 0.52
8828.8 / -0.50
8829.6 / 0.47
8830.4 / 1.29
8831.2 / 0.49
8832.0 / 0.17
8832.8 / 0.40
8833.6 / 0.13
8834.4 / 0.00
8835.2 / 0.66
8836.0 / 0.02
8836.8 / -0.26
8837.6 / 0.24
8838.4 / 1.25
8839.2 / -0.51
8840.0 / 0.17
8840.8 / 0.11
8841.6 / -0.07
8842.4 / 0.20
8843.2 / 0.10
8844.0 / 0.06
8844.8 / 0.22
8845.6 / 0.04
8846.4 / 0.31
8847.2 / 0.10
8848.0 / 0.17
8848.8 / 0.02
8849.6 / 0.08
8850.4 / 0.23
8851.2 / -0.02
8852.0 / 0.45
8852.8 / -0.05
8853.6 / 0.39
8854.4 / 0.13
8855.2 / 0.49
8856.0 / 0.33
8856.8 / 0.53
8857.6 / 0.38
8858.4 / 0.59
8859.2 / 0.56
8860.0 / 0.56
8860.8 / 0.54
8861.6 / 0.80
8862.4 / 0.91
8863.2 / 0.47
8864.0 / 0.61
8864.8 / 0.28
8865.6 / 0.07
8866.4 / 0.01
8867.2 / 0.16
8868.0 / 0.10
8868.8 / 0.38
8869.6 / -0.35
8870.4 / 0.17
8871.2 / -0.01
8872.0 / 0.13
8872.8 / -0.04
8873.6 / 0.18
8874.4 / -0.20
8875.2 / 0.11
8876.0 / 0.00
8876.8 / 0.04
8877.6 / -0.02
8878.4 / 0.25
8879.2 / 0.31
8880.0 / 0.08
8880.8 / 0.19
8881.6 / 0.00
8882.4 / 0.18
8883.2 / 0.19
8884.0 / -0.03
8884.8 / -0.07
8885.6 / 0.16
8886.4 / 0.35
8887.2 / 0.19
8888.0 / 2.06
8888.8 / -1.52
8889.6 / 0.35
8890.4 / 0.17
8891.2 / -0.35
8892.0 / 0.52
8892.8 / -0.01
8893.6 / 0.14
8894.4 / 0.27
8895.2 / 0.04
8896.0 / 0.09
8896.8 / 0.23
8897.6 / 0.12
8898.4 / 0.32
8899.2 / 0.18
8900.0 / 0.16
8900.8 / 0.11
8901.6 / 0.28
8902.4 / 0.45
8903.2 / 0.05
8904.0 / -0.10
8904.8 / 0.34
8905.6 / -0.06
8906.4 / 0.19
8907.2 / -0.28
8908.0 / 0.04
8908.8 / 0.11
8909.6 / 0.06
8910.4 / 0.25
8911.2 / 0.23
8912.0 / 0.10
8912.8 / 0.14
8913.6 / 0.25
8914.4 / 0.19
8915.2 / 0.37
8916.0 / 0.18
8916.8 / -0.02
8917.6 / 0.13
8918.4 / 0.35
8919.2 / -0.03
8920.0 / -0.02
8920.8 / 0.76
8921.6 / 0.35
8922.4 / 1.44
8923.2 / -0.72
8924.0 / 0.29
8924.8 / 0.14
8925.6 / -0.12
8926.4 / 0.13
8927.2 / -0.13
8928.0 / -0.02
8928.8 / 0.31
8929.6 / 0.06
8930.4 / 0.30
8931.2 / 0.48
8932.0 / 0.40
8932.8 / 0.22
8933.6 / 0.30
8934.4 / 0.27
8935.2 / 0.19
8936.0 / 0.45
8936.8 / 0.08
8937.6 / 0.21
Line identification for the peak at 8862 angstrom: H-beta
